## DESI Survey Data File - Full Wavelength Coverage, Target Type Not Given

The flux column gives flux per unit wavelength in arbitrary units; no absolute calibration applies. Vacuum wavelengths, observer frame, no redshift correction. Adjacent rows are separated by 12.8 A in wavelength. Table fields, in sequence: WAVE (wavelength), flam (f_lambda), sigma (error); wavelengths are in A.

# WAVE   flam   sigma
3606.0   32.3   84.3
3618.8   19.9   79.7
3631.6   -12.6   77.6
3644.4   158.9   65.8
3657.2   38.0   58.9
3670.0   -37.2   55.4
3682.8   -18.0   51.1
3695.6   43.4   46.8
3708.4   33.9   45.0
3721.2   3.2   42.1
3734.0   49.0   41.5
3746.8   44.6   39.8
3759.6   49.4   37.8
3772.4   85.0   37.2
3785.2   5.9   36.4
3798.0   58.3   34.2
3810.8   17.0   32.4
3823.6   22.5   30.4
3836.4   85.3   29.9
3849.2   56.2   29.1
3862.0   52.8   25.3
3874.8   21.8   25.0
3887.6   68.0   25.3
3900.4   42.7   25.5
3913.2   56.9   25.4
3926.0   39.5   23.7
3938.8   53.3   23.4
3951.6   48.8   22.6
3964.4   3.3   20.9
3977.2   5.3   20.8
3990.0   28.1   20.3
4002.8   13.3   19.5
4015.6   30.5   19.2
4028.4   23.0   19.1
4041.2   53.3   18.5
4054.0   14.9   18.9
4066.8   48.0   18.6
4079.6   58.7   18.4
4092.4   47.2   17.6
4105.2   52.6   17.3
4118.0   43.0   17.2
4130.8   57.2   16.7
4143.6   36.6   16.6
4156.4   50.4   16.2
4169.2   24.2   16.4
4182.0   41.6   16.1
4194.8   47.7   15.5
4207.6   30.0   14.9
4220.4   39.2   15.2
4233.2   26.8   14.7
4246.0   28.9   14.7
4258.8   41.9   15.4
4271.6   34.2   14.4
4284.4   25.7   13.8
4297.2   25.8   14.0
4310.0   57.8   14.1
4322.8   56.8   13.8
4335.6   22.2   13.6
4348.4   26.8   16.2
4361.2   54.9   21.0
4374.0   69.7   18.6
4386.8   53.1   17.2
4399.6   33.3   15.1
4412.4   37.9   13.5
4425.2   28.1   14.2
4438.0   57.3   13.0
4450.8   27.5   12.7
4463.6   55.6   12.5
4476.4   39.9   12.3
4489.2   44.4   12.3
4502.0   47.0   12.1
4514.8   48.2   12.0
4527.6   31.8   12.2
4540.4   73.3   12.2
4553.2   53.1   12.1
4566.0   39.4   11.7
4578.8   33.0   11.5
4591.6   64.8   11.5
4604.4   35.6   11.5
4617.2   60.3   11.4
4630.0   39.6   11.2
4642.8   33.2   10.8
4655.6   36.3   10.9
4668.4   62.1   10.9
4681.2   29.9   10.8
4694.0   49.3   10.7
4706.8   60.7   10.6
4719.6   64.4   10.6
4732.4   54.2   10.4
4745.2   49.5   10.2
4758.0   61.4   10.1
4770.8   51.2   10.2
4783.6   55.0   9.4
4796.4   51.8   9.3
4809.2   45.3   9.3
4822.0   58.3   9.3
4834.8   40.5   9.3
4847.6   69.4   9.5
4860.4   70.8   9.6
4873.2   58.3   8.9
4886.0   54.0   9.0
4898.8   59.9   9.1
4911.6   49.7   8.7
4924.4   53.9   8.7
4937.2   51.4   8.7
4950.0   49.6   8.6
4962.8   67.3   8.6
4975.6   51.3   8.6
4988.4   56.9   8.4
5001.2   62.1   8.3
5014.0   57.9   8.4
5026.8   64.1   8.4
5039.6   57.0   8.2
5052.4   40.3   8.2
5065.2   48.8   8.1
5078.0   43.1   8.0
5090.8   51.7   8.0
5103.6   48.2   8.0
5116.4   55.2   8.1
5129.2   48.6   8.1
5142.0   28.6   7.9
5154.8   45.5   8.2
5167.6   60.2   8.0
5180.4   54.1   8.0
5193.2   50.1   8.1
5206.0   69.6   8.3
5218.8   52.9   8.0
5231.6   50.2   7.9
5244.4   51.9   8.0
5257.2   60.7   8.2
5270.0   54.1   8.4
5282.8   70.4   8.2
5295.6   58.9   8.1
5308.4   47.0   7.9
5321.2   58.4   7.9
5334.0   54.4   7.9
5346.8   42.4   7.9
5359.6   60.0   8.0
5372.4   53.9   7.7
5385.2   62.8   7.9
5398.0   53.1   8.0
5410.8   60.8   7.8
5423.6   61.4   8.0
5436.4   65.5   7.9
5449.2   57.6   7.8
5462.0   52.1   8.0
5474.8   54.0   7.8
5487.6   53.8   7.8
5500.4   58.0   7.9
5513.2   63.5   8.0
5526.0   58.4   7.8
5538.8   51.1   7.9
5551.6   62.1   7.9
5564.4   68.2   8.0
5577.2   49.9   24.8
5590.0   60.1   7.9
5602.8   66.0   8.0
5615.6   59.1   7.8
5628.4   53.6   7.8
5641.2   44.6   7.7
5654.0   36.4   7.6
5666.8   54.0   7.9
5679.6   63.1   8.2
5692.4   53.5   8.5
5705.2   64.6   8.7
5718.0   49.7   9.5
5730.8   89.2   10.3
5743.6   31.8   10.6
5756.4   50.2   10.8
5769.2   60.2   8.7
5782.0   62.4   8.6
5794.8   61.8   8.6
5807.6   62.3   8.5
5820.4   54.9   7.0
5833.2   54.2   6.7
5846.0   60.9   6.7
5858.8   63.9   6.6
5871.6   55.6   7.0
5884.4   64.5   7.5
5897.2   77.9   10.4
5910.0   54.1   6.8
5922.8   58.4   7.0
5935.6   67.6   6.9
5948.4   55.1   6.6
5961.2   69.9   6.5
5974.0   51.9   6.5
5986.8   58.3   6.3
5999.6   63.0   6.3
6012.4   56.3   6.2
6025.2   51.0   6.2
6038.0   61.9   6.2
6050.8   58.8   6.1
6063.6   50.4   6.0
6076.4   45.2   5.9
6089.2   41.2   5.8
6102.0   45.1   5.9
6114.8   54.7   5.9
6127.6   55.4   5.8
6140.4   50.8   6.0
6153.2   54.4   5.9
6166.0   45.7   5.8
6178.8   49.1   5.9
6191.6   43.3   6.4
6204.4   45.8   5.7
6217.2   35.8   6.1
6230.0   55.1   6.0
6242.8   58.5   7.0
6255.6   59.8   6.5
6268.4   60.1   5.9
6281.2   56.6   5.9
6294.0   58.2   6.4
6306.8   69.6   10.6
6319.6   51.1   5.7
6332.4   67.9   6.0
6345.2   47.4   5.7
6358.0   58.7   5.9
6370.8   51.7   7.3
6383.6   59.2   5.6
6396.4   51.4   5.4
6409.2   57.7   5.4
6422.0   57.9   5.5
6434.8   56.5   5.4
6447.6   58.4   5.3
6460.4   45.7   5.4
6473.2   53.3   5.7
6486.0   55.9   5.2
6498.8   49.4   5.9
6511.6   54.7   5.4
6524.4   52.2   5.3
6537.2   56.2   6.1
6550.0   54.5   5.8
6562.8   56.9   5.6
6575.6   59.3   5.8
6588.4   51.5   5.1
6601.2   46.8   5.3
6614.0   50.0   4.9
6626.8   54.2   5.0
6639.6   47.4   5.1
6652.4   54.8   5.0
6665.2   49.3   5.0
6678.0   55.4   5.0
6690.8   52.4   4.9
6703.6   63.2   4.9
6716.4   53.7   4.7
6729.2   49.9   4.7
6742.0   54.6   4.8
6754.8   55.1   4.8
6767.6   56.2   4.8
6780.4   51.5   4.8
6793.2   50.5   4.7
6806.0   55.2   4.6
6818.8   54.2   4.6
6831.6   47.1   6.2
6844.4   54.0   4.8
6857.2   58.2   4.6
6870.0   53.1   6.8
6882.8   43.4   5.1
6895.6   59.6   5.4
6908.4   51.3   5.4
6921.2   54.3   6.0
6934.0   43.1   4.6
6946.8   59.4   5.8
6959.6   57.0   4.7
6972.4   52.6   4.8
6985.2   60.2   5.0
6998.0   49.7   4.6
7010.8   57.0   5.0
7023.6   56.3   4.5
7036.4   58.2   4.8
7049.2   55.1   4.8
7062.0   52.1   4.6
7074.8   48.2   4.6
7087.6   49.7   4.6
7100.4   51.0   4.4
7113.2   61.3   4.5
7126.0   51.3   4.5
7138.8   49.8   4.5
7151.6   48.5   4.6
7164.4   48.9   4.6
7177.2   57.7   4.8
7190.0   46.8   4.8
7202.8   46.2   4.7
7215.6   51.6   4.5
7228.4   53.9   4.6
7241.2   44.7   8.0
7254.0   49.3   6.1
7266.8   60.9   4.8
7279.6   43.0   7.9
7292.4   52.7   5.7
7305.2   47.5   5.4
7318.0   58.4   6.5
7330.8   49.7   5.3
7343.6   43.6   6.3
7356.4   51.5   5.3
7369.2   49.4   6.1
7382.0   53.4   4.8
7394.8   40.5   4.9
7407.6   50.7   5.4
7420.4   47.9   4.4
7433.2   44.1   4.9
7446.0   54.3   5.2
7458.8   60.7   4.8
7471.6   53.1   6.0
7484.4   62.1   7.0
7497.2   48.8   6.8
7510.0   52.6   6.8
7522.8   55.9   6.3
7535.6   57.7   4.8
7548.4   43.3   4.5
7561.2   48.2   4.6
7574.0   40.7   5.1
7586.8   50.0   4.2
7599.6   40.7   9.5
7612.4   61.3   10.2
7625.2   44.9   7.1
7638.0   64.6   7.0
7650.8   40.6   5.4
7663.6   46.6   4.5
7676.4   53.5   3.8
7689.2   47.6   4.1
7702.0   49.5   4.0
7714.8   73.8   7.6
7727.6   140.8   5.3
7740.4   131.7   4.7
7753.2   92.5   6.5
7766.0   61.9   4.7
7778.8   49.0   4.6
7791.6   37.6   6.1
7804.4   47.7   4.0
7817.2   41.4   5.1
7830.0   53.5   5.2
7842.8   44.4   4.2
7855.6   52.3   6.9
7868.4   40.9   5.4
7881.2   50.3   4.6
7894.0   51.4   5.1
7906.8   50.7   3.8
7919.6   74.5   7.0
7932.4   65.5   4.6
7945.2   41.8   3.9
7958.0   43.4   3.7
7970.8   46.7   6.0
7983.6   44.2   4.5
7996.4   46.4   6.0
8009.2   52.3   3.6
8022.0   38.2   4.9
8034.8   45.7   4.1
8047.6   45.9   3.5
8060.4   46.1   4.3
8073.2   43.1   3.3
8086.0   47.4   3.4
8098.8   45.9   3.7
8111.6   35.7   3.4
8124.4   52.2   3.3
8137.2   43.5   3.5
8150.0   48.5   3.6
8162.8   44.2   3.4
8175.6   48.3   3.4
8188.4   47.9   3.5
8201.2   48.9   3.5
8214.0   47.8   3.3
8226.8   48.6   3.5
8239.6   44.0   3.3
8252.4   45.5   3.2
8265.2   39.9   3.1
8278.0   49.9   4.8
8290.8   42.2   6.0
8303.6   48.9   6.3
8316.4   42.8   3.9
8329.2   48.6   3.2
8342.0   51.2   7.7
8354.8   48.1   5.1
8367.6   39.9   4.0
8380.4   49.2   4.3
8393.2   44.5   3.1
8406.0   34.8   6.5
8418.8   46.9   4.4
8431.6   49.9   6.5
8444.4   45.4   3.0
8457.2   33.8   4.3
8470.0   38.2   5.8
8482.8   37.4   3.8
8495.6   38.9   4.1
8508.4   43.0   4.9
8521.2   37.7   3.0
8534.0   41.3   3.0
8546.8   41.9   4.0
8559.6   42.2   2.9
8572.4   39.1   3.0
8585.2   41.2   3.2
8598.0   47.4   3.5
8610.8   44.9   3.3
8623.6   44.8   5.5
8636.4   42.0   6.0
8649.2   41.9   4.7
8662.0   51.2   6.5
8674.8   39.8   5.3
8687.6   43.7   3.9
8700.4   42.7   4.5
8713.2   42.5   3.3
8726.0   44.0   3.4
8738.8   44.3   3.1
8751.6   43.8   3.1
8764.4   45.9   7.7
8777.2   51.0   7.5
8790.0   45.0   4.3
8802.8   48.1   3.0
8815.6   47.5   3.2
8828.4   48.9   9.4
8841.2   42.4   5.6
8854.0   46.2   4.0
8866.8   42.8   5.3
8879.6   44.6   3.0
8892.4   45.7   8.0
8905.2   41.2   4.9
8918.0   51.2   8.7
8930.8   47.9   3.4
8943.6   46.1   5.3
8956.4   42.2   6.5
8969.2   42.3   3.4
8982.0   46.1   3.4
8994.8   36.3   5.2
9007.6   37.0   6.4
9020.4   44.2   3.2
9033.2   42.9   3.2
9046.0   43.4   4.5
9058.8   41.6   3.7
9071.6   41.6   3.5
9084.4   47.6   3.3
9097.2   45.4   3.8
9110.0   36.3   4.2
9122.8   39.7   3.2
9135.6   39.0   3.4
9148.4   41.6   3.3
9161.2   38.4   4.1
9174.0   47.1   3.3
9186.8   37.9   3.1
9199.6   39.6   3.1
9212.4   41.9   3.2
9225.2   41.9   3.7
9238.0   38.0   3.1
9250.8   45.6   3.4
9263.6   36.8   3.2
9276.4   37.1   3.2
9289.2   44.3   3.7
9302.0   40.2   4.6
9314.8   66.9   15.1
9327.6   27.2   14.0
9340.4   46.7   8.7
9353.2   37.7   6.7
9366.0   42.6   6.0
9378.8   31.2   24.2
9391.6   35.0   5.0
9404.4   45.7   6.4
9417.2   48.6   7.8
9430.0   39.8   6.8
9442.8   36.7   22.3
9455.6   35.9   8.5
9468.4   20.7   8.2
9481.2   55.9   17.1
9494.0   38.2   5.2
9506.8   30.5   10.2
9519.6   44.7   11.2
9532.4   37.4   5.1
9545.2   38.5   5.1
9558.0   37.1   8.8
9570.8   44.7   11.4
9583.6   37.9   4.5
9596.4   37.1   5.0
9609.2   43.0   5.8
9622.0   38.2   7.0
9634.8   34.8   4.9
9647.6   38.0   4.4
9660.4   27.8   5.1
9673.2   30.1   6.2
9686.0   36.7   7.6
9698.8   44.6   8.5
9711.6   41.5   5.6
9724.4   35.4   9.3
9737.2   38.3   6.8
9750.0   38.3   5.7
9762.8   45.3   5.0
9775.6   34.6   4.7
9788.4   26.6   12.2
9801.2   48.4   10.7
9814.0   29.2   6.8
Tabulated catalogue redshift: 0.18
